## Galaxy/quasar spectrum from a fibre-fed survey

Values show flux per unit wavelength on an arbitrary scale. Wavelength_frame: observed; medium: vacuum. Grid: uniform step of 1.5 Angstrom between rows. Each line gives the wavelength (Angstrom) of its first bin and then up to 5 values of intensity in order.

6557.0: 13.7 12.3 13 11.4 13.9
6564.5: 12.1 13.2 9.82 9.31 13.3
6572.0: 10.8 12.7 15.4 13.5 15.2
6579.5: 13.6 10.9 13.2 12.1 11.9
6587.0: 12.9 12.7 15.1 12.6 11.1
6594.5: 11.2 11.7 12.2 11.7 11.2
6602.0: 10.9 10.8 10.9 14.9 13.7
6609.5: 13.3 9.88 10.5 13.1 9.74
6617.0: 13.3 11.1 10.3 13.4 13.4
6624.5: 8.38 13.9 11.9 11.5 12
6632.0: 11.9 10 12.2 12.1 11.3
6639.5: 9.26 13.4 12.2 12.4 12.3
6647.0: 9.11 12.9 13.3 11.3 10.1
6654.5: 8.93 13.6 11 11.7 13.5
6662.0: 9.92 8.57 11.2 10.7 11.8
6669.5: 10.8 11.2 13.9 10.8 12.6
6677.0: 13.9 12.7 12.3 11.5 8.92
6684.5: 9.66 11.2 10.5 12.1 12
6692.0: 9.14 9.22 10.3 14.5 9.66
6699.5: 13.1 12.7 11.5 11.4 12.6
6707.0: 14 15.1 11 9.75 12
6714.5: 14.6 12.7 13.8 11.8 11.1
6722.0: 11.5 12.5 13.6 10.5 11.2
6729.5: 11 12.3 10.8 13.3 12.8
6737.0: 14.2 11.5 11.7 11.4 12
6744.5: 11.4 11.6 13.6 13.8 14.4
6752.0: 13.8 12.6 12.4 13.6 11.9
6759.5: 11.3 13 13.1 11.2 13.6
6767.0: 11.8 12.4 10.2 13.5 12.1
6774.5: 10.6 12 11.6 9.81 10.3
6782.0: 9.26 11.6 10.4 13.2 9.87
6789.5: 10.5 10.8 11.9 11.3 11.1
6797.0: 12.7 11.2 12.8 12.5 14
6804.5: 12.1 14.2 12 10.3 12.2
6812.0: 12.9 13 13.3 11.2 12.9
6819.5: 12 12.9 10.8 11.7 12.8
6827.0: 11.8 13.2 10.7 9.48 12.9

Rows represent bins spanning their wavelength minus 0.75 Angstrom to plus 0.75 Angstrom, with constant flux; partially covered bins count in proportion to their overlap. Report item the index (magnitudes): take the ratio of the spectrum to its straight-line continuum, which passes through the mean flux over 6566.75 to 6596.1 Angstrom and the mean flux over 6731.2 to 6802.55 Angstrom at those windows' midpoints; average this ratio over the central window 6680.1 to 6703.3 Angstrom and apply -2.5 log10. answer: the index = 0.10 mag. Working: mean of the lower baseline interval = 12.5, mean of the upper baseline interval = 12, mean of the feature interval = 11.1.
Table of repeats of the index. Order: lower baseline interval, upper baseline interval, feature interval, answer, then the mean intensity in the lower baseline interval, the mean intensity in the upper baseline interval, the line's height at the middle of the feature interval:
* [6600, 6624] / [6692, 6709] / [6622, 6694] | 0.05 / 11.9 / 12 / 11.9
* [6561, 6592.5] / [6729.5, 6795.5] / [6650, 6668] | 0.12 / 12.6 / 11.9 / 12.3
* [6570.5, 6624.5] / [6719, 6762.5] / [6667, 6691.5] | 0.07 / 12.3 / 12.3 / 12.3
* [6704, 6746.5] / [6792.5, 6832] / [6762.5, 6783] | 0.06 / 12.2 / 12.1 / 12.2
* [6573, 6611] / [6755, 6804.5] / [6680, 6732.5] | 0.03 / 12.6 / 11.7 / 12.1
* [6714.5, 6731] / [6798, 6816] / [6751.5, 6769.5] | -0.02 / 12.1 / 12.5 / 12.3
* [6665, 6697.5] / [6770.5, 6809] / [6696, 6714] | -0.08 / 11.4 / 11.6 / 11.4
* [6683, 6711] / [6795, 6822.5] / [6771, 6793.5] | 0.10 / 11.6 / 12.4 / 12.2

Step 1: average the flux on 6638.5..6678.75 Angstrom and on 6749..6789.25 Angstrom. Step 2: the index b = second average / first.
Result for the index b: 1.0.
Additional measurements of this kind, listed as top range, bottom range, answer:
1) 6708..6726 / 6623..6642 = 1.07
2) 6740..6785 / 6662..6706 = 1.06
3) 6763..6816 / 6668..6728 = 0.99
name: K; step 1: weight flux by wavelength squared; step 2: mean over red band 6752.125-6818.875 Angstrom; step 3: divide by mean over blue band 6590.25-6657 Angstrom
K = 1.07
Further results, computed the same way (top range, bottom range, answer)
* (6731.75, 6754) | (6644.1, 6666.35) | 1.15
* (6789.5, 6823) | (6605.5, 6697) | 1.10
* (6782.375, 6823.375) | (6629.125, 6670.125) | 1.10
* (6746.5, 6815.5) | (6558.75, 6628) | 1.05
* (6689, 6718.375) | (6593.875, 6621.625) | 1.06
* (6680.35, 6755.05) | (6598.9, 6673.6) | 1.06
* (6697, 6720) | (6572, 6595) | 1.00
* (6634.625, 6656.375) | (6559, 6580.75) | 0.94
